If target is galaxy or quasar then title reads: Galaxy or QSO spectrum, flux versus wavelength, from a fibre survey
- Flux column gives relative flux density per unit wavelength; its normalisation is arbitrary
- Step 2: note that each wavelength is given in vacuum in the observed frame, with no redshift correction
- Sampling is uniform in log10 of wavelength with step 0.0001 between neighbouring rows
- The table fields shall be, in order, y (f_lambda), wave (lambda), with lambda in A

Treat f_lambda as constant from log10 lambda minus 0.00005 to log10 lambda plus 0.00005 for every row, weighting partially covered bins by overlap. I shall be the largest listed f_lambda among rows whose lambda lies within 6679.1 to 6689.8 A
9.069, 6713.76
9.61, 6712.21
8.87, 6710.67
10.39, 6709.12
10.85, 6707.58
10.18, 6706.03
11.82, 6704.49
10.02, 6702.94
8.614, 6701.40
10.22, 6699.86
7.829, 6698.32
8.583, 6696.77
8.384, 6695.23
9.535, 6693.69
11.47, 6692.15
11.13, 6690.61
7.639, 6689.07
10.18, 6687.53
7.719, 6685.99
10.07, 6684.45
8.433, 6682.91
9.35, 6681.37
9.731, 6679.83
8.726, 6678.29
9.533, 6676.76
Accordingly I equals 10.18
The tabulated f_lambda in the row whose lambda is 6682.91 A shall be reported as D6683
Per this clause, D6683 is 8.433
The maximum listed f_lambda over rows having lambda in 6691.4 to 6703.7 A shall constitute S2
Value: 11.47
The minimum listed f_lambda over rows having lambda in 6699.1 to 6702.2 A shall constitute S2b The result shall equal 8.614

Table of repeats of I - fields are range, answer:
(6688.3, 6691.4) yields 11.13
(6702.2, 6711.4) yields 11.82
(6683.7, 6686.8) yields 10.07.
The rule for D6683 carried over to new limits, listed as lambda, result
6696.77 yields 8.583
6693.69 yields 9.535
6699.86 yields 10.22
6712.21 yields 9.61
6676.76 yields 9.533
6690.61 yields 11.13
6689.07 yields 7.639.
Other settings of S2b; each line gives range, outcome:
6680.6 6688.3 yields 7.719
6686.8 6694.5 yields 7.639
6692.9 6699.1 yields 7.829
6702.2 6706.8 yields 10.02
